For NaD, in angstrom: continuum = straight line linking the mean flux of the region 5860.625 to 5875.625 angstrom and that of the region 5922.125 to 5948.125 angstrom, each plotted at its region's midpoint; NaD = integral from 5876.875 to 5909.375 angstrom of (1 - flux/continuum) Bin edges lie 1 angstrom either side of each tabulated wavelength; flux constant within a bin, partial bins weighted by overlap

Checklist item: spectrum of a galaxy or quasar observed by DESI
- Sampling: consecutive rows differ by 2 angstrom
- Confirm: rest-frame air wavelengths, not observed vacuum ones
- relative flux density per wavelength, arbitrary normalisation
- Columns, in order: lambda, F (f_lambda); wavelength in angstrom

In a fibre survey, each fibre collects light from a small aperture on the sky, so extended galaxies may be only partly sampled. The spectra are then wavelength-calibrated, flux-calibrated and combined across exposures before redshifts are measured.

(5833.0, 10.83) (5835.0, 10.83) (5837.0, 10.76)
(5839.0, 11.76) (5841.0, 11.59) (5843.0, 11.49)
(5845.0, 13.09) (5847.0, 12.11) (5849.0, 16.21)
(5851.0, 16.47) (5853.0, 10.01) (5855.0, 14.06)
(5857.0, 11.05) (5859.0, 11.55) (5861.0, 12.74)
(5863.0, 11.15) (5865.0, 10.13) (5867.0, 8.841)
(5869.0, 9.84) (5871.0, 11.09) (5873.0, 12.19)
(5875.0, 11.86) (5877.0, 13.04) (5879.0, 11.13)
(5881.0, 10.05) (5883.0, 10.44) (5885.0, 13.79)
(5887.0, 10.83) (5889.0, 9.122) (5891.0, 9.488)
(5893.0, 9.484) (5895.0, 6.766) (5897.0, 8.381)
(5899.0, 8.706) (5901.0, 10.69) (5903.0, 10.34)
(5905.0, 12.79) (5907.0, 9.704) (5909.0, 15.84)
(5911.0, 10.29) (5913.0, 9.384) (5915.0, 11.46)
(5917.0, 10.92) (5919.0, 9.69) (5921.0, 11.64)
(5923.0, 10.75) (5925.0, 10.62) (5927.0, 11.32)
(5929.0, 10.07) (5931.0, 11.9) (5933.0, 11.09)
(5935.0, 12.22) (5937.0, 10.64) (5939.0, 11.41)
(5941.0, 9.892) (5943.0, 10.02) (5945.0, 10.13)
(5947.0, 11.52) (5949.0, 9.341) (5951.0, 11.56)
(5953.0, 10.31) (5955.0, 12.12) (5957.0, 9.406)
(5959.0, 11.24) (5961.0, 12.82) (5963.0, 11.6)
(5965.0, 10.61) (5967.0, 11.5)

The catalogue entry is 1.3 angstrom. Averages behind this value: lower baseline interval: 10.9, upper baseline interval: 10.9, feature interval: 10.5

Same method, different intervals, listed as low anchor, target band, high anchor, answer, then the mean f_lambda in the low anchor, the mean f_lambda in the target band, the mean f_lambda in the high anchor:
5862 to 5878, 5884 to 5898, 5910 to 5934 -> 1.6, 11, 9.69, 10.8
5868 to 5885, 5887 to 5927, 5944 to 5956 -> 2.8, 11.4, 10.4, 10.8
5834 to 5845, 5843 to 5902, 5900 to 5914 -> 1.0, 11.5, 11.2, 11.3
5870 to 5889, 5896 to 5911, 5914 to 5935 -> 0.5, 11.5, 10.9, 11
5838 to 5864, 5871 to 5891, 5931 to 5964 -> 1.3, 12.6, 11.3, 11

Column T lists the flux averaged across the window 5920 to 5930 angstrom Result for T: 10.9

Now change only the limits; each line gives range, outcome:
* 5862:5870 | 9.99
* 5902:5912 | 11.8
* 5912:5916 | 10.4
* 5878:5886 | 11.4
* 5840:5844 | 11.5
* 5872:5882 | 11.7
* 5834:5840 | 11.1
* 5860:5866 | 11.3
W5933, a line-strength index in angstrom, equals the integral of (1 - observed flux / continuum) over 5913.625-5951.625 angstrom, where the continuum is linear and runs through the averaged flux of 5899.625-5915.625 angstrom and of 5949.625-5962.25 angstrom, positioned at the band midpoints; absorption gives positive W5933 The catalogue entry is 1.3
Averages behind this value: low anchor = 11.2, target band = 10.8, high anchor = 11.2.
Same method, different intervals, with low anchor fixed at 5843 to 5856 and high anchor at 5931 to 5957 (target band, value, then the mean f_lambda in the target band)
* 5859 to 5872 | 2.3 angstrom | 10.7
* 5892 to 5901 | 2.6 angstrom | 8.6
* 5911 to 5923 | 1.0 angstrom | 10.6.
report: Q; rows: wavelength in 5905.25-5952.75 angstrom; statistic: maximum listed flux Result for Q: 15.84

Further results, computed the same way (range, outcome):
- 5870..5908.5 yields 13.79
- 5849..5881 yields 16.47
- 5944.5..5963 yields 12.82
